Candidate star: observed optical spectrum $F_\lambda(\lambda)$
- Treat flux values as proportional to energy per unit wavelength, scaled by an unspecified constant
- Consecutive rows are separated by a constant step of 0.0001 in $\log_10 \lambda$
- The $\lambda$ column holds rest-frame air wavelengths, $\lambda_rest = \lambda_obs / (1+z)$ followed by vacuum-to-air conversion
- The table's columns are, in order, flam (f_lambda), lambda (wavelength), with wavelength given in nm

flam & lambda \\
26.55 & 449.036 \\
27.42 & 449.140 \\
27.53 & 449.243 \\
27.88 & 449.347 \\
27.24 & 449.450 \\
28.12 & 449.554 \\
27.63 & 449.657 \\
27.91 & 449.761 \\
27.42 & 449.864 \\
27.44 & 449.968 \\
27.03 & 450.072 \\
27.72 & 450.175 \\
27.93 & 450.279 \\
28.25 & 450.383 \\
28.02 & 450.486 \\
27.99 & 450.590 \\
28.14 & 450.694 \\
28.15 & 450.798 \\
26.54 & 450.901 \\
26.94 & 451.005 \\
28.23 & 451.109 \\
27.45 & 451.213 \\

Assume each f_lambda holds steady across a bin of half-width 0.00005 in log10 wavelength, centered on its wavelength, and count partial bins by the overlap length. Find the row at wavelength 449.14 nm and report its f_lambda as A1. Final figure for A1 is 27.42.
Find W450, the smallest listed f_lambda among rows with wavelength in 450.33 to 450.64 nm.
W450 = 27.99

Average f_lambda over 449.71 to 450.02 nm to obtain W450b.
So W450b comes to 27.6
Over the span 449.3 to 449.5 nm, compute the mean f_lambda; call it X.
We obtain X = 27.6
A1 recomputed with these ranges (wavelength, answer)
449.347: 27.88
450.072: 27.03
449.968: 27.44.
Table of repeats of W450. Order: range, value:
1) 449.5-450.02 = 27.42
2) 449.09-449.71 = 27.24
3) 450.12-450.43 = 27.72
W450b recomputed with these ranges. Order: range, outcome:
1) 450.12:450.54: 28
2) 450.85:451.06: 26.7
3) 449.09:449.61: 27.7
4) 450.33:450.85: 28.1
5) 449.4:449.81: 27.7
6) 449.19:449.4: 27.7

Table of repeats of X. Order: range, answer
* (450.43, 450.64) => 28.1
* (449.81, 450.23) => 27.4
